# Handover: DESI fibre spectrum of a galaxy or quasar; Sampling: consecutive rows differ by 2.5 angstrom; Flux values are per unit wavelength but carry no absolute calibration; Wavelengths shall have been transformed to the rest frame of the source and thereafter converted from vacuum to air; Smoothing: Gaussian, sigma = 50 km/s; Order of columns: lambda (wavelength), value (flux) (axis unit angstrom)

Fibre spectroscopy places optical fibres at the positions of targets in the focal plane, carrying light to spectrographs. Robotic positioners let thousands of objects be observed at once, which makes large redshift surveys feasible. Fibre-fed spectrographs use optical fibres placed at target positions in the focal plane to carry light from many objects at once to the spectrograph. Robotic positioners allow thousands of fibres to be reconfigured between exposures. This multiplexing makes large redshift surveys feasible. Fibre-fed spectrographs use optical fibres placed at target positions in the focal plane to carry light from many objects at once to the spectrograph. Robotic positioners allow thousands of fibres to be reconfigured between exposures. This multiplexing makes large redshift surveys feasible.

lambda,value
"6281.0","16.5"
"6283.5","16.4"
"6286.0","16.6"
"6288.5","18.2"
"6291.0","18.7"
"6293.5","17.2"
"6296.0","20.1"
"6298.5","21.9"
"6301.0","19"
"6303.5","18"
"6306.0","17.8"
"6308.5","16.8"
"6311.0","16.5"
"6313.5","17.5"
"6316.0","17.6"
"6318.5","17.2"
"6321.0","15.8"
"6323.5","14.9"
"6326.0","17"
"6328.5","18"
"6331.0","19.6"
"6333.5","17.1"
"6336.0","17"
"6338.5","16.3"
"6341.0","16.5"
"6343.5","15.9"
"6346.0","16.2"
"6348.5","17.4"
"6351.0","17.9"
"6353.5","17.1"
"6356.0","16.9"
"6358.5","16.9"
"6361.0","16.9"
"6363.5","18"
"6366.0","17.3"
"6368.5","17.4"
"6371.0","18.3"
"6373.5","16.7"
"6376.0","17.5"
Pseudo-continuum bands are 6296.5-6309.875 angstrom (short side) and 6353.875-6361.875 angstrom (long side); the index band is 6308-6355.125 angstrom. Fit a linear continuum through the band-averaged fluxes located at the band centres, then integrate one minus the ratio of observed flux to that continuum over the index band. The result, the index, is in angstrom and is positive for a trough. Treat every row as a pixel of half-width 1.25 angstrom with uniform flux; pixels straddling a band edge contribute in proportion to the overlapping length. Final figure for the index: 2.2 angstrom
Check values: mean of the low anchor 18.8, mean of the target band 17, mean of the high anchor 16.9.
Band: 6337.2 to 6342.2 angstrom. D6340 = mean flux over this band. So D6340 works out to 16.4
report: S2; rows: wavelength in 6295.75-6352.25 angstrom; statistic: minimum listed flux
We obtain 14.9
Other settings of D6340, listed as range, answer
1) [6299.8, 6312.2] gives 17.6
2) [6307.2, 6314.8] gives 16.9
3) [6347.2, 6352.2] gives 17.6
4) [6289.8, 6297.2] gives 18.7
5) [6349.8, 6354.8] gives 17.5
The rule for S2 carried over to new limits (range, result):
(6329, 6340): 16.3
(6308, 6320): 16.5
